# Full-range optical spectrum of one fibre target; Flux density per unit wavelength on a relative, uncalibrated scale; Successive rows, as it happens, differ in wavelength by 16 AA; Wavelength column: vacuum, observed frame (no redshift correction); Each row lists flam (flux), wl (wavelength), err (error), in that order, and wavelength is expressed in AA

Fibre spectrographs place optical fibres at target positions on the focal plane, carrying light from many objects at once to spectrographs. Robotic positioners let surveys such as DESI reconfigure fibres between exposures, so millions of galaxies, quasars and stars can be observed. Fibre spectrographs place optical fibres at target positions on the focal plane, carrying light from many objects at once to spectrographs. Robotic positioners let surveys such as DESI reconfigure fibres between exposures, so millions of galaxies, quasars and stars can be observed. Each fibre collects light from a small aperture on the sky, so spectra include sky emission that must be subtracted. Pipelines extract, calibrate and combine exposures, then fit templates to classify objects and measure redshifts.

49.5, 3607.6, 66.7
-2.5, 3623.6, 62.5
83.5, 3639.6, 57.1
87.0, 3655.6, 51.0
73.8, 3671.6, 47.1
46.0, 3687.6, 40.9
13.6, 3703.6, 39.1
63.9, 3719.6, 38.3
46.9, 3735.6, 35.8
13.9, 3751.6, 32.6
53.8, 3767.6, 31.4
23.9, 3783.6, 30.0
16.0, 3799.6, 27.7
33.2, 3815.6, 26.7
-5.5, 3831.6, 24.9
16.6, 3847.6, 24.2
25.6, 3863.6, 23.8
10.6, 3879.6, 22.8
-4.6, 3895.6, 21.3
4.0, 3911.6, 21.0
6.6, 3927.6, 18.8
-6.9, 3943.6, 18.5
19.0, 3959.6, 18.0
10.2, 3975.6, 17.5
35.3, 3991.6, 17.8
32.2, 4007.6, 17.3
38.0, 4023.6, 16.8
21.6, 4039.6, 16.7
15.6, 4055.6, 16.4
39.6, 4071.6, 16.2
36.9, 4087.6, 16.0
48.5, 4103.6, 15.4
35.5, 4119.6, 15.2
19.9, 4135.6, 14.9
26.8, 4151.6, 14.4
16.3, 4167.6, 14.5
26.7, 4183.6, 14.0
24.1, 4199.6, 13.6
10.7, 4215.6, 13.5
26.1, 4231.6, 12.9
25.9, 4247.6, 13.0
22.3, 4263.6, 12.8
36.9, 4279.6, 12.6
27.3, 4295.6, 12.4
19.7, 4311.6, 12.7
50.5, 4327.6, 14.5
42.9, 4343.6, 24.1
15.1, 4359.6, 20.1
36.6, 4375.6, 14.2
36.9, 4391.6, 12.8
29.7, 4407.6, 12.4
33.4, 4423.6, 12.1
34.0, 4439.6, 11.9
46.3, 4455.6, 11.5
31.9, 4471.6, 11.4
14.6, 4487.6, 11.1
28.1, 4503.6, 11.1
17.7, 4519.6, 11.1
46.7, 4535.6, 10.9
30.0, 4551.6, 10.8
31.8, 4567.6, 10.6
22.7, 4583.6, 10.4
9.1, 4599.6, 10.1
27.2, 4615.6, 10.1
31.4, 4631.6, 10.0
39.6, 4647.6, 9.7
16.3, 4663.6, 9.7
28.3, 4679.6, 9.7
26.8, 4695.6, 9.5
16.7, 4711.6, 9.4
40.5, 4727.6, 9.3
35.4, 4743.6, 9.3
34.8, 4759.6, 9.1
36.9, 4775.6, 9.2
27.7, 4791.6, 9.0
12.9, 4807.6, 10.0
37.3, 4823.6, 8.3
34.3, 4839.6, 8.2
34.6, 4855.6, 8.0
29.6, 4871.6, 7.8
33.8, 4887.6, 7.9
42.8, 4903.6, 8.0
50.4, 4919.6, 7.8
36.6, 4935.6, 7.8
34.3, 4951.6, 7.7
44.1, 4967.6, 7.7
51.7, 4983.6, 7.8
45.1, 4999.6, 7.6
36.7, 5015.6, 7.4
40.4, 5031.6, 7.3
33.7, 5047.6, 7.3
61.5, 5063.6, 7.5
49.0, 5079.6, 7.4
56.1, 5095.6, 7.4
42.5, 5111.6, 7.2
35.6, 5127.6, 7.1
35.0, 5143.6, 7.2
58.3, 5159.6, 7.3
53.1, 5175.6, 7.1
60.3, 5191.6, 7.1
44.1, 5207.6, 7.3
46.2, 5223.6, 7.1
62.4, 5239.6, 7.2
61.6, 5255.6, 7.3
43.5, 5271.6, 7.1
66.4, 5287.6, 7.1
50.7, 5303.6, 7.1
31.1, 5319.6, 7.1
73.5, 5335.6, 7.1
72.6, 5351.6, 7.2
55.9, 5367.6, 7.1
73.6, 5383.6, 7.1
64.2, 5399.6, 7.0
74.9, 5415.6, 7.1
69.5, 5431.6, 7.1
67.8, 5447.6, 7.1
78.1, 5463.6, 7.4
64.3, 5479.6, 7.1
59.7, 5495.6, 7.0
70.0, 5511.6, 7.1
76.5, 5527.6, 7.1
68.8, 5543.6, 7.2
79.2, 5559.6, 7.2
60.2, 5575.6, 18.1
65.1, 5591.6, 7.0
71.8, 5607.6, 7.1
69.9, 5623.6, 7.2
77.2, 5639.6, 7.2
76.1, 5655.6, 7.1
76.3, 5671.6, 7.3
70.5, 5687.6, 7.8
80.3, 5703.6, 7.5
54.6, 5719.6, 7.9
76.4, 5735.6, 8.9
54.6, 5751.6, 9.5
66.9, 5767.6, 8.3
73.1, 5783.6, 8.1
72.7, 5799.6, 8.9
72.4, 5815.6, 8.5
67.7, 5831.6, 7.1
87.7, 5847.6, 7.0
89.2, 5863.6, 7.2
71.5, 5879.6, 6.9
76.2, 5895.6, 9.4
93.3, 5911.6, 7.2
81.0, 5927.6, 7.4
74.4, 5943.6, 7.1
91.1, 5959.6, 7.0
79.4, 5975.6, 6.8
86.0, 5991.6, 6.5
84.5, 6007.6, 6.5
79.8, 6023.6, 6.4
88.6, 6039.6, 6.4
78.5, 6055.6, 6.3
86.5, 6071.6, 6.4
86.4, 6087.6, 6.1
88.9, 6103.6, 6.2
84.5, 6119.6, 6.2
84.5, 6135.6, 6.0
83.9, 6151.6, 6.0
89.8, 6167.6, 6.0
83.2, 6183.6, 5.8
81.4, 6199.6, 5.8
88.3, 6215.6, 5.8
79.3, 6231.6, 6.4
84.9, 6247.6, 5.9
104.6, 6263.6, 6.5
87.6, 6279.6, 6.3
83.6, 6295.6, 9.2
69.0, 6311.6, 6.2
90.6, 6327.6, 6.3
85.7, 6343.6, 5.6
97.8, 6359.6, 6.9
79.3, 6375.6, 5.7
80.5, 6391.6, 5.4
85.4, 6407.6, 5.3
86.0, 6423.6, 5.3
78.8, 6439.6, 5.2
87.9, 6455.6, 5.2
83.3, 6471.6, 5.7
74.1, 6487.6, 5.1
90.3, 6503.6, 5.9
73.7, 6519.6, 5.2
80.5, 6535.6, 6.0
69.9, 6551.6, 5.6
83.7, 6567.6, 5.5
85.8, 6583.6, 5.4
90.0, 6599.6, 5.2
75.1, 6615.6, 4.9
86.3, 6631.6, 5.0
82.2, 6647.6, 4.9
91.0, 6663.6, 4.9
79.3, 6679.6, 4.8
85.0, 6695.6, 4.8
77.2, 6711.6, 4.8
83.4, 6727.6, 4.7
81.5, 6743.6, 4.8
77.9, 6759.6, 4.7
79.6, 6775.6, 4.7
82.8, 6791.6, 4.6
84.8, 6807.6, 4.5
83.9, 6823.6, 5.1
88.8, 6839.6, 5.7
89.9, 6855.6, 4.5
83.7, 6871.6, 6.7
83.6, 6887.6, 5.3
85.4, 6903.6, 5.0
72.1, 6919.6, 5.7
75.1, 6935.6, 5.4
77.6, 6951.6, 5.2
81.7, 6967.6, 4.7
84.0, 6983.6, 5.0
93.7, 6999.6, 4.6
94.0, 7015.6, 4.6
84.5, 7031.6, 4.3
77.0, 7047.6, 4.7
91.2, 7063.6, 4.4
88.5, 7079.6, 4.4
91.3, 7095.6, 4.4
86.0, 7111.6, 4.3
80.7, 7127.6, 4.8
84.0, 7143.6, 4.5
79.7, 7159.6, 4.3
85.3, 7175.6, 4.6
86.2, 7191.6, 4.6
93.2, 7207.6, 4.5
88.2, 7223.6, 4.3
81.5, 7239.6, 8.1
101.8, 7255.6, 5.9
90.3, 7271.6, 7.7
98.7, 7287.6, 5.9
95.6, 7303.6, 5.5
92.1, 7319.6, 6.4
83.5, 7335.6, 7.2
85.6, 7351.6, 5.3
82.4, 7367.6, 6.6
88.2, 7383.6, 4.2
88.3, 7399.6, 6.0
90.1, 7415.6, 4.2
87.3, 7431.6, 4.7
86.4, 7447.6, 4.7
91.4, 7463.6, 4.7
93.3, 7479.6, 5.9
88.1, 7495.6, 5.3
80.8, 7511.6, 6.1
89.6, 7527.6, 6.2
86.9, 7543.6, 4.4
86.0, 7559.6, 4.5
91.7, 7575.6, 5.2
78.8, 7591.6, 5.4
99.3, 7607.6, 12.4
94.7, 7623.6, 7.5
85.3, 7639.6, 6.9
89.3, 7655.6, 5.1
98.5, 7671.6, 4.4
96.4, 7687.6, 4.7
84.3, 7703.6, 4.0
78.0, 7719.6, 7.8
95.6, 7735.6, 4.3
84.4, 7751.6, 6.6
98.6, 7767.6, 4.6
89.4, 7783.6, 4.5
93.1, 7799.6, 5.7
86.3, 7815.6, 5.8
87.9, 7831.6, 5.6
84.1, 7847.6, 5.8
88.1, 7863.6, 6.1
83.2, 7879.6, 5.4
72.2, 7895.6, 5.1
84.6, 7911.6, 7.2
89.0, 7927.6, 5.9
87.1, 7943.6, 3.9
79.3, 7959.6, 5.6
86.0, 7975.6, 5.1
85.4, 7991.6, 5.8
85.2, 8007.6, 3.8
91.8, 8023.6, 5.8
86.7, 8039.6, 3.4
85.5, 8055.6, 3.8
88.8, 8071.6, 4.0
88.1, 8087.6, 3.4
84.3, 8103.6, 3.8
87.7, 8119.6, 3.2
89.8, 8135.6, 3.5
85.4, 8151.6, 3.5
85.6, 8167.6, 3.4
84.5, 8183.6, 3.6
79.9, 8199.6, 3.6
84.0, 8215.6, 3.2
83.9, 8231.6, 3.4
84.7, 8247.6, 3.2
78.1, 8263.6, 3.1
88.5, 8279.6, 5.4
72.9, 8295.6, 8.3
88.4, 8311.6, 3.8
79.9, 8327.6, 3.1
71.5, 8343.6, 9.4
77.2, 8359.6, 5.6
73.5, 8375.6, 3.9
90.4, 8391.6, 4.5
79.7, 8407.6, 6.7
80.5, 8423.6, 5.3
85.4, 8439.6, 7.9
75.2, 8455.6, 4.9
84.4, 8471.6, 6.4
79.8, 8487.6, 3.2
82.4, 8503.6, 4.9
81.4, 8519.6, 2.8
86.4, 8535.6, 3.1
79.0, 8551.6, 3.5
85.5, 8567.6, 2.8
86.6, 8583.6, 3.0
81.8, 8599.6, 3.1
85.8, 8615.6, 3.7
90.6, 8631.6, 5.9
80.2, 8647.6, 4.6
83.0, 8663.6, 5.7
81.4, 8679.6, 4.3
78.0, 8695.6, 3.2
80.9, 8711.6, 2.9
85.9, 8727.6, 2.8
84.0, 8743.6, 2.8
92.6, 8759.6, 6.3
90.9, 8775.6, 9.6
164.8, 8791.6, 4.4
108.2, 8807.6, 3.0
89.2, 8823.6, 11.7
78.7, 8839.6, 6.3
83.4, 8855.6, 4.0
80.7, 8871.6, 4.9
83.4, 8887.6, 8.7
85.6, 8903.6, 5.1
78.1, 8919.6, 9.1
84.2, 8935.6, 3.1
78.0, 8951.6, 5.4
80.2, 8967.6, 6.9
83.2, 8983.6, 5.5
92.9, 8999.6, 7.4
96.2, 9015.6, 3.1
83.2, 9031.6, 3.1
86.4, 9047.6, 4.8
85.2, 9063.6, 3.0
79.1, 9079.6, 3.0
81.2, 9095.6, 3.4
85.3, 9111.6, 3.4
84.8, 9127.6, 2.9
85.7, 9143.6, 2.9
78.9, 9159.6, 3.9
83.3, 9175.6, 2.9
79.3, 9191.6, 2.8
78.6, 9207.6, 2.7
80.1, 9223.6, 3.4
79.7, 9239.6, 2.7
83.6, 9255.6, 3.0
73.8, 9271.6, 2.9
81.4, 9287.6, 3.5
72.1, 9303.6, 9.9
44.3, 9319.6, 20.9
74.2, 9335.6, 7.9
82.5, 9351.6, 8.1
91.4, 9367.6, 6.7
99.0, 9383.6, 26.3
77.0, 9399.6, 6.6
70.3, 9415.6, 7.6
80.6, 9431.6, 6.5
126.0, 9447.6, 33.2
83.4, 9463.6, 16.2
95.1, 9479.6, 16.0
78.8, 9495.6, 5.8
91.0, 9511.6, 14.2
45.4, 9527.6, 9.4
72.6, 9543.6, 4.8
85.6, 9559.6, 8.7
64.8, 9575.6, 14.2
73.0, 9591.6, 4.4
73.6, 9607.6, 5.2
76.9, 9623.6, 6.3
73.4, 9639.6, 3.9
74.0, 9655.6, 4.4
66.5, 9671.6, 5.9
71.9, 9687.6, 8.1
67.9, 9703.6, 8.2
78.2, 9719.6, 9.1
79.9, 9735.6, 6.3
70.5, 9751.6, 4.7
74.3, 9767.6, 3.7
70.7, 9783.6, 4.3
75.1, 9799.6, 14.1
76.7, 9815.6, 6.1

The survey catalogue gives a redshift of 0.34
